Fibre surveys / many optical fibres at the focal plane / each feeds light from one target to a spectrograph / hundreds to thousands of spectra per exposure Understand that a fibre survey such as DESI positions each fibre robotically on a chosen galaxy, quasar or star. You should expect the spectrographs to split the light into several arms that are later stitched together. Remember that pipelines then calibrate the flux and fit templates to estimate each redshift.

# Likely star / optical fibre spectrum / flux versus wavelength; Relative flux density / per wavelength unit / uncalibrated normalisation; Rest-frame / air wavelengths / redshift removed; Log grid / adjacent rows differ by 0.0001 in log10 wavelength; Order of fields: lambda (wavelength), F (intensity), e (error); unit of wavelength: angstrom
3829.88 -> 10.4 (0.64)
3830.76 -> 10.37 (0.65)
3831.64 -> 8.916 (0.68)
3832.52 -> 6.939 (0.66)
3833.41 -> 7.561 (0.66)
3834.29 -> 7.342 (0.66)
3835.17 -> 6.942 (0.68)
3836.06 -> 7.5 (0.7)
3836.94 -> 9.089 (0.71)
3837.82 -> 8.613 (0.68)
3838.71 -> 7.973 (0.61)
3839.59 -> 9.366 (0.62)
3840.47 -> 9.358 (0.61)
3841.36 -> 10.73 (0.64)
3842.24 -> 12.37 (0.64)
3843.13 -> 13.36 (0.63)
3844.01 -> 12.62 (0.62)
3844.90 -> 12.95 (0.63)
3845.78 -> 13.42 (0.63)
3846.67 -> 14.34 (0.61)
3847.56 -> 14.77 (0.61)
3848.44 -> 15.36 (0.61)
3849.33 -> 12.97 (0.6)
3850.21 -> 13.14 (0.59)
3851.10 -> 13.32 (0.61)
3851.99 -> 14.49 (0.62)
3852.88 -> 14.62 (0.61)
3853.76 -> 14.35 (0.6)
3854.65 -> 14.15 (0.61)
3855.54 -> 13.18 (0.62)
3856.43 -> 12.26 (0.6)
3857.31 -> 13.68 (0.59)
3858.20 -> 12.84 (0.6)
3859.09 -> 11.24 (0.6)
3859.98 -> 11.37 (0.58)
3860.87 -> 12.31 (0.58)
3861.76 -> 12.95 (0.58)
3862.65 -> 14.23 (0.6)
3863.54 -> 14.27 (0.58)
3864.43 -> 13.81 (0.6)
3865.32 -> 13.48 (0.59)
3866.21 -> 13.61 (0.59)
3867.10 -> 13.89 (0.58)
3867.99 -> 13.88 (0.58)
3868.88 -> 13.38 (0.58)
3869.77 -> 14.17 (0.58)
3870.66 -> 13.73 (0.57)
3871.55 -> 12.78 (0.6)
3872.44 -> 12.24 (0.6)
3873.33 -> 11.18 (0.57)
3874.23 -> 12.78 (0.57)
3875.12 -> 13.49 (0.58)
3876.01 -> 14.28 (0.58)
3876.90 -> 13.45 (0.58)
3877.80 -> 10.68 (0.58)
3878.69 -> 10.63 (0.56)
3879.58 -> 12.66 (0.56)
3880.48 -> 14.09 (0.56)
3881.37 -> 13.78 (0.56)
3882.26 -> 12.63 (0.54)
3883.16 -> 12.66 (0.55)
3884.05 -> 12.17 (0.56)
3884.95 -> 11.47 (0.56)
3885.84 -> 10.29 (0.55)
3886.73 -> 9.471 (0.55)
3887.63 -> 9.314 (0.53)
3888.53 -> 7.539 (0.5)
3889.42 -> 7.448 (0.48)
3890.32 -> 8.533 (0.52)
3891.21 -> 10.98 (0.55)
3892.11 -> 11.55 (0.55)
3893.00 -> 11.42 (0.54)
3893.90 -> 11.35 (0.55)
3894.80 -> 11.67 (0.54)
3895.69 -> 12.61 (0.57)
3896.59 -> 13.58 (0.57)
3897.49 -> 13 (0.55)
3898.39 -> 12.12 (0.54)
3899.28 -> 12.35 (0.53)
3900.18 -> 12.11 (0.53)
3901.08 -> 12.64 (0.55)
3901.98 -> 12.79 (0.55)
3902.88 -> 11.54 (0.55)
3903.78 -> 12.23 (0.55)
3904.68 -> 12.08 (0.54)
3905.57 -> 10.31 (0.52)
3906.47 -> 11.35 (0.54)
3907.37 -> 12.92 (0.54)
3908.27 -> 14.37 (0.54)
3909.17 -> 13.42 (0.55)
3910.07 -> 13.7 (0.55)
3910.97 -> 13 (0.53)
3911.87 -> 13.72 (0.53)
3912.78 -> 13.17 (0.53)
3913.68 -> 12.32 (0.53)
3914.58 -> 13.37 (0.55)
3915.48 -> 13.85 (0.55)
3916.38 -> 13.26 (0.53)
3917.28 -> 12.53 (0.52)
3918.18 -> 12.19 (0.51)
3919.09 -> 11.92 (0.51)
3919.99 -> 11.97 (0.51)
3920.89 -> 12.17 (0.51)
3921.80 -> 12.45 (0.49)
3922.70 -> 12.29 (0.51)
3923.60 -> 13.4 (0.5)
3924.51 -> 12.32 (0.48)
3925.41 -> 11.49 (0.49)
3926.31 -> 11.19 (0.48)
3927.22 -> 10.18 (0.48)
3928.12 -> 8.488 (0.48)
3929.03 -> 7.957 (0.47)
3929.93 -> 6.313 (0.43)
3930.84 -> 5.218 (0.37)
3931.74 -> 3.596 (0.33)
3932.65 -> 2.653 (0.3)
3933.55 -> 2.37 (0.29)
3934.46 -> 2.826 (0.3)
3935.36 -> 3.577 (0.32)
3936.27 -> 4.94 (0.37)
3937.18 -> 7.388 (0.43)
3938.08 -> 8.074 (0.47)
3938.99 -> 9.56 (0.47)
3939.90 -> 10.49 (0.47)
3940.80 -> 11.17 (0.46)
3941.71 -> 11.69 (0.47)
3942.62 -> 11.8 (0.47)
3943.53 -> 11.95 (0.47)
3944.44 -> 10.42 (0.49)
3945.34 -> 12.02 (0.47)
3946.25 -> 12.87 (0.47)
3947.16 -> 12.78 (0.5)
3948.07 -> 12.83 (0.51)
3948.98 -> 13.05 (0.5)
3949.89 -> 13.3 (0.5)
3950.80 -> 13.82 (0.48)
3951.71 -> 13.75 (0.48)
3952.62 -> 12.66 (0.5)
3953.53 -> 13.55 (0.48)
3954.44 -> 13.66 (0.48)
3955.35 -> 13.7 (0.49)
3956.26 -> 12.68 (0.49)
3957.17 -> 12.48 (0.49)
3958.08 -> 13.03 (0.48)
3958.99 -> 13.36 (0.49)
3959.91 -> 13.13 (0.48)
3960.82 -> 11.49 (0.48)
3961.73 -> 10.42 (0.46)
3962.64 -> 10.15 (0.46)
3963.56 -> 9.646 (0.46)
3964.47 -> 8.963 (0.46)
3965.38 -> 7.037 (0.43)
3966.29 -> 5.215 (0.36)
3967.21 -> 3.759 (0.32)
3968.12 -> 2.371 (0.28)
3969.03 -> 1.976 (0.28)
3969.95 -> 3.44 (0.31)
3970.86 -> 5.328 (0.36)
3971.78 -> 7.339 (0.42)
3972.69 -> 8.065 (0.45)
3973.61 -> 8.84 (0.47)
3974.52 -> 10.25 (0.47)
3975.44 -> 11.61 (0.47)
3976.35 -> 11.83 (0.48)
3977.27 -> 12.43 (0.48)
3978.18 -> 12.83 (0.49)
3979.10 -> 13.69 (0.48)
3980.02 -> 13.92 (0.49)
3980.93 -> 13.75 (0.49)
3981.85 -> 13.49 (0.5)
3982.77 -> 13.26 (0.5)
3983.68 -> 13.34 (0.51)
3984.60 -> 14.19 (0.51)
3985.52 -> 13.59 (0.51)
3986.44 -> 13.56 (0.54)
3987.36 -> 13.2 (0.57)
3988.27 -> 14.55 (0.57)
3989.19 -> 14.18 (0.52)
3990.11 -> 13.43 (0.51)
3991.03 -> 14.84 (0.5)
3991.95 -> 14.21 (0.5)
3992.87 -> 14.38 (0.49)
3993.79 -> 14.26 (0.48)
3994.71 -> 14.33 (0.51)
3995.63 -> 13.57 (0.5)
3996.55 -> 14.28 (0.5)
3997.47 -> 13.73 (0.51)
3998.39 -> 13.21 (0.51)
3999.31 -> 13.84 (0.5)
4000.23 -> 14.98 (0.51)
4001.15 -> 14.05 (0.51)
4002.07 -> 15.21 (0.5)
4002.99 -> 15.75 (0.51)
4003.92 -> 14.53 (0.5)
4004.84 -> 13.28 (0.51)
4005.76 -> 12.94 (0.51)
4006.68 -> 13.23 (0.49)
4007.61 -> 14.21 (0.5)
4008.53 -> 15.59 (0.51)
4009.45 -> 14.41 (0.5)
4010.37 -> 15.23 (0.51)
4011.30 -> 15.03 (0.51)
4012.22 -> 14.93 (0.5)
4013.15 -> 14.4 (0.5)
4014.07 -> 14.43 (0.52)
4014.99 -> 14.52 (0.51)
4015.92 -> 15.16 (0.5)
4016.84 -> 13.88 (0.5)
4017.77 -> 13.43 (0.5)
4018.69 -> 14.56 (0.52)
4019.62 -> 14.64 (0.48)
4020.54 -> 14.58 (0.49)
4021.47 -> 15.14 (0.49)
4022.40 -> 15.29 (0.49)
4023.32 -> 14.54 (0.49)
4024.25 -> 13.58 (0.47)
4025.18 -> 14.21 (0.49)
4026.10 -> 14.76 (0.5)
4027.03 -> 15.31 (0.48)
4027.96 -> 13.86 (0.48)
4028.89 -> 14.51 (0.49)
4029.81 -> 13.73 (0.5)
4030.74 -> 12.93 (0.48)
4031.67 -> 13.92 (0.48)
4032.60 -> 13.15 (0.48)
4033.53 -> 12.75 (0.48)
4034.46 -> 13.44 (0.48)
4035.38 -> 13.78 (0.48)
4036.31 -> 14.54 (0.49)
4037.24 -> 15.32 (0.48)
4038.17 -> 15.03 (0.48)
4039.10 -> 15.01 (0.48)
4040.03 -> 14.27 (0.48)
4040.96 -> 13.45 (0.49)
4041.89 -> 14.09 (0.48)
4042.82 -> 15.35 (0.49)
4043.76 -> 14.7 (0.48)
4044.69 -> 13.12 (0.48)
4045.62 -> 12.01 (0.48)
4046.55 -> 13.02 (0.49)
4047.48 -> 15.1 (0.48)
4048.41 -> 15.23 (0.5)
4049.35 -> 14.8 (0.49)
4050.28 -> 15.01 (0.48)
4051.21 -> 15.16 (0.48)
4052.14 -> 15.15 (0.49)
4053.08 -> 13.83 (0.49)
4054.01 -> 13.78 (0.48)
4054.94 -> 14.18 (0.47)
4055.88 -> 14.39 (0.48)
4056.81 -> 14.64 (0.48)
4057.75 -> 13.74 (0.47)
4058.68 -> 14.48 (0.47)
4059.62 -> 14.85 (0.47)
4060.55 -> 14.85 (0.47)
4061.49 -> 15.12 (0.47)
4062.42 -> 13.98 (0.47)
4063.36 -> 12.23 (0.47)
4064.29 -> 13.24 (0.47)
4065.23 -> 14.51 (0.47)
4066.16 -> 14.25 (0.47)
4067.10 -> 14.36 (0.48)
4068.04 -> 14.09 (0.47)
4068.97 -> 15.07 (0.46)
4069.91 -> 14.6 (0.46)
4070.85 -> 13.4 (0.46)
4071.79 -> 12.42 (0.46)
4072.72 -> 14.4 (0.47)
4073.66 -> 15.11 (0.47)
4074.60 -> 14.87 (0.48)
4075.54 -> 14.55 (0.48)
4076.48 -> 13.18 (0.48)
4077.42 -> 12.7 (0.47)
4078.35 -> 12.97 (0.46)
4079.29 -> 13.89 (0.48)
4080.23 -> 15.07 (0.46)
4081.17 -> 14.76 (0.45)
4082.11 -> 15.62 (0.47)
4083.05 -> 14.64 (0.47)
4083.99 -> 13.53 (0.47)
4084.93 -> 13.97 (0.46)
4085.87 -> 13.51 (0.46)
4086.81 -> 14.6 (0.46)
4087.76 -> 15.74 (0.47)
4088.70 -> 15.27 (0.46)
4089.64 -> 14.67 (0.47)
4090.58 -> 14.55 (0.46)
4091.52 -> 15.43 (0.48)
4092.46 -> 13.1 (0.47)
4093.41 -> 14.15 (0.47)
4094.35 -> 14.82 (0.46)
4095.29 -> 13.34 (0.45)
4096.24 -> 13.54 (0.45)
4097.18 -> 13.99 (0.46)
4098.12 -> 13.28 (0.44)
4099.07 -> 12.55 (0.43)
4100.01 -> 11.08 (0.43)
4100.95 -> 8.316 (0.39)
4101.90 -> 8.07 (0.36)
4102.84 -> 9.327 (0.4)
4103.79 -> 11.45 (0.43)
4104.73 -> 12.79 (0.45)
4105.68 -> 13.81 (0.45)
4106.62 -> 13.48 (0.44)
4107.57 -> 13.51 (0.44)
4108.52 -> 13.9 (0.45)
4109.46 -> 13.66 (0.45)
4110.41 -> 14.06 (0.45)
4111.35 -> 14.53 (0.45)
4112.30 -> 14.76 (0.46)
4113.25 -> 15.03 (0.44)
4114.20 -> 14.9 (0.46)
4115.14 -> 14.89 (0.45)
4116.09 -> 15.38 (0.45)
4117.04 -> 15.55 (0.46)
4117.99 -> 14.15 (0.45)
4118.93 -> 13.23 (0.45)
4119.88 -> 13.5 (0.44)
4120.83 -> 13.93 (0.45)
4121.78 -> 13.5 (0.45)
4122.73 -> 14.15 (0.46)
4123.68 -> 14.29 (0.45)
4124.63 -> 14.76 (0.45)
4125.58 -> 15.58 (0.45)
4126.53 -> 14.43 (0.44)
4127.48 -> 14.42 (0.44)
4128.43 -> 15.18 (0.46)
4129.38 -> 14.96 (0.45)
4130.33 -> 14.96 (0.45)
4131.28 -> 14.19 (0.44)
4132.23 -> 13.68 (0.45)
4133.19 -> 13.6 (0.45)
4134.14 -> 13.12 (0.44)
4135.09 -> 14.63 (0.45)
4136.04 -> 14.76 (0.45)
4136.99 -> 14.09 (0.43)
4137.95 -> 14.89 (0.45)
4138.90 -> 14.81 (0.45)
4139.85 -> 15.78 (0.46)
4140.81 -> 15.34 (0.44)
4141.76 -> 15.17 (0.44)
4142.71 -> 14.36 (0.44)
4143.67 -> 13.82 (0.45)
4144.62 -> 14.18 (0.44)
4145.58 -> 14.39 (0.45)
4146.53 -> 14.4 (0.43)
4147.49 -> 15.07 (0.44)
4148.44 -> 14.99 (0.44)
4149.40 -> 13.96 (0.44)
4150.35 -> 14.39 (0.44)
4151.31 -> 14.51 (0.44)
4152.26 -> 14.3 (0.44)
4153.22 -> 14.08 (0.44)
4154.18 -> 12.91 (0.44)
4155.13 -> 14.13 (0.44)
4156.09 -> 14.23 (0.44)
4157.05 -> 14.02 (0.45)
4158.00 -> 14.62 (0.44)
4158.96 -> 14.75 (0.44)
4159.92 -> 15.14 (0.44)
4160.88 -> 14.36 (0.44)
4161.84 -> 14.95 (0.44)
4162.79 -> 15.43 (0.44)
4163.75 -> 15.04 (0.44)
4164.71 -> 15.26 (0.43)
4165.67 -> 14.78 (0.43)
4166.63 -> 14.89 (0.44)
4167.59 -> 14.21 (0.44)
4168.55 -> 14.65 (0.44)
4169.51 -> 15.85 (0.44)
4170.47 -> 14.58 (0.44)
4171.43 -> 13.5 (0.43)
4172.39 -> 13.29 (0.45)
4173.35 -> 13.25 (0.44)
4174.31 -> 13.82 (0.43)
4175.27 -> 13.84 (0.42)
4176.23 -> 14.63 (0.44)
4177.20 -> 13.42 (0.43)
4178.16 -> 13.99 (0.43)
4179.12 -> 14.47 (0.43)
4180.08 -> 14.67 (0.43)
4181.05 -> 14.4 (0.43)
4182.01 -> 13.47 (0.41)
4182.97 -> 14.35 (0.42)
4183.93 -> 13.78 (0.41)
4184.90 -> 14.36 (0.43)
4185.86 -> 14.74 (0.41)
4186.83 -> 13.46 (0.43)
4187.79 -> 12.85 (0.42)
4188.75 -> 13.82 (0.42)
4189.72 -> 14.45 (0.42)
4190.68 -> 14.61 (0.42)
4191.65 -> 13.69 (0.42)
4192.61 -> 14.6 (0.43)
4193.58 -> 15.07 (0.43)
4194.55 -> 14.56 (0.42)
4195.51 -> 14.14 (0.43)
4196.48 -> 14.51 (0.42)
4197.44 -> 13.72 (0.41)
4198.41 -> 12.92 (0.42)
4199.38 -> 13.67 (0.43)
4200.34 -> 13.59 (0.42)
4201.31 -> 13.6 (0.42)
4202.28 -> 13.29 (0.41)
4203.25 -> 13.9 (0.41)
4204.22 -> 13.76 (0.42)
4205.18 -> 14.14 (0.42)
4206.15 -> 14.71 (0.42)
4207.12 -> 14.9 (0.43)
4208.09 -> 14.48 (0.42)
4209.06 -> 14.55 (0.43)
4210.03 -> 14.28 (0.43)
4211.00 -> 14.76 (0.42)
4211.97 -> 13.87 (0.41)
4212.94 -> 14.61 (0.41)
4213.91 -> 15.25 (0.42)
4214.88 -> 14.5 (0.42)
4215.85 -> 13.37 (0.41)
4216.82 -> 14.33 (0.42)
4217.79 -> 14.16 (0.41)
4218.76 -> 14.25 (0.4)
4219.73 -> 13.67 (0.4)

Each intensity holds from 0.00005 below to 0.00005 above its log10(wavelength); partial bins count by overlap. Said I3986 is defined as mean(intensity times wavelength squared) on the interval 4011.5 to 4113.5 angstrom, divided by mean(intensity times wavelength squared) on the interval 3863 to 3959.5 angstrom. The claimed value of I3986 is 1.3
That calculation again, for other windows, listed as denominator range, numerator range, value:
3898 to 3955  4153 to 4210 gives 1.46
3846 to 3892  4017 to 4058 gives 1.23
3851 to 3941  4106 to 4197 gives 1.42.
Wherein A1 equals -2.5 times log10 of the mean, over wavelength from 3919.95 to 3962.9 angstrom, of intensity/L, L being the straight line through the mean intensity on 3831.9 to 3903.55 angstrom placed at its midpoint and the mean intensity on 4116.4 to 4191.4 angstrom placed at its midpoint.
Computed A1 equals 0.20 mag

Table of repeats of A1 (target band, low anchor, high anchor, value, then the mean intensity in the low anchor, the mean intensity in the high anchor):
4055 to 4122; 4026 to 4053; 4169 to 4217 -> 0.03 mag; 14.2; 14.1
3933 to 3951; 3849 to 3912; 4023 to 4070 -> 0.32 mag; 12.5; 14.2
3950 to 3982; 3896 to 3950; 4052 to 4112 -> 0.12 mag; 10.9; 13.8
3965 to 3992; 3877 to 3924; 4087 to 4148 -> 0.20 mag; 12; 14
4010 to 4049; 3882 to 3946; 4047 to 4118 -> -0.11 mag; 10.7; 14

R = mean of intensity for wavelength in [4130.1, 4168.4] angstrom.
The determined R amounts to 14.5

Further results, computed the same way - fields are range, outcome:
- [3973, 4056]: 14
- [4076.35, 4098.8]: 14.2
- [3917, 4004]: 11.1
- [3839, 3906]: 12.4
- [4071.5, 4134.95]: 13.9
